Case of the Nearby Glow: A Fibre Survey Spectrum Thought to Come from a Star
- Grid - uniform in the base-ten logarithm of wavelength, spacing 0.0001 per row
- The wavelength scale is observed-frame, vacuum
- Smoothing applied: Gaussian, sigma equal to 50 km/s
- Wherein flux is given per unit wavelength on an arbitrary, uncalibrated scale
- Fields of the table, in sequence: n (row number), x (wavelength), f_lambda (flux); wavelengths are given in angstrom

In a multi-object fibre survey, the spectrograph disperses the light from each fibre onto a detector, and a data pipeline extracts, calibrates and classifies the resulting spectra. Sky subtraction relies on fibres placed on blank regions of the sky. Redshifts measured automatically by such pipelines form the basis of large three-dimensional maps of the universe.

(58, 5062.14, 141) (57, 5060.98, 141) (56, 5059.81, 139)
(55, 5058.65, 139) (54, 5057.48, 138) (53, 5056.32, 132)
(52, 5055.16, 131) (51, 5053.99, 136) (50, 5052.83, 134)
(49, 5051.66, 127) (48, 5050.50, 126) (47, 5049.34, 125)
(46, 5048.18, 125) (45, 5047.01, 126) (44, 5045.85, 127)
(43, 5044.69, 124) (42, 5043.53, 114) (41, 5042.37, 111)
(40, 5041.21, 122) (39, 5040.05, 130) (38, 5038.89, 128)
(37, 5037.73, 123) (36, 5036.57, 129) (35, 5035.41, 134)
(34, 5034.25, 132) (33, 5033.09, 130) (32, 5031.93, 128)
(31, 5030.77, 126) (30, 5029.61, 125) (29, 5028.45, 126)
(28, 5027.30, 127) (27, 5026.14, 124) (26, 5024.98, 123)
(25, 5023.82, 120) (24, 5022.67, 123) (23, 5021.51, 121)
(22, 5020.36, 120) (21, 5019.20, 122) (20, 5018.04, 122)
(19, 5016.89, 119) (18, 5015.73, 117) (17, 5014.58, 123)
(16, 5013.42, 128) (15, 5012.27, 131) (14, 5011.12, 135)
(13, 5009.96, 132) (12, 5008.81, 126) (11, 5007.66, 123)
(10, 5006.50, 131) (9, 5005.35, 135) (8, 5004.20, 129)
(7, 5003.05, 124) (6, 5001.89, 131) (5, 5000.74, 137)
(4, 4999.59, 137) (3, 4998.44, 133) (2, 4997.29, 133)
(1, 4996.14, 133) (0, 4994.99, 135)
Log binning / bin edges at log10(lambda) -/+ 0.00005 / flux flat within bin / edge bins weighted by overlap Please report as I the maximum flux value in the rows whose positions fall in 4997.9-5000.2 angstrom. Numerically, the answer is 137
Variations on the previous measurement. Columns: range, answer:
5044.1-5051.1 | 127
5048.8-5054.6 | 136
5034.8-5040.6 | 134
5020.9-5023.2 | 123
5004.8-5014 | 135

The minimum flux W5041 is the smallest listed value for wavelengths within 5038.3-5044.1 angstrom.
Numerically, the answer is 111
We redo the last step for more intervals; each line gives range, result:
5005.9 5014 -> 123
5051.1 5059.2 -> 127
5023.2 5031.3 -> 120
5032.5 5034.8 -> 130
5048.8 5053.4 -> 125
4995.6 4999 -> 133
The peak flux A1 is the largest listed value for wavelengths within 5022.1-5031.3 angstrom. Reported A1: 127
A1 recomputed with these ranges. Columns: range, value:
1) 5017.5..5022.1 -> 122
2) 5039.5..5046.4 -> 130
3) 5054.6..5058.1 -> 138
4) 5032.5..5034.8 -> 132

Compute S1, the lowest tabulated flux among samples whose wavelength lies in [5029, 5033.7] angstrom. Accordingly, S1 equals 125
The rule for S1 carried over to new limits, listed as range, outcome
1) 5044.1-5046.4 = 124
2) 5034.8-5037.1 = 129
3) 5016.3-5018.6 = 119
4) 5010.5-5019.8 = 117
